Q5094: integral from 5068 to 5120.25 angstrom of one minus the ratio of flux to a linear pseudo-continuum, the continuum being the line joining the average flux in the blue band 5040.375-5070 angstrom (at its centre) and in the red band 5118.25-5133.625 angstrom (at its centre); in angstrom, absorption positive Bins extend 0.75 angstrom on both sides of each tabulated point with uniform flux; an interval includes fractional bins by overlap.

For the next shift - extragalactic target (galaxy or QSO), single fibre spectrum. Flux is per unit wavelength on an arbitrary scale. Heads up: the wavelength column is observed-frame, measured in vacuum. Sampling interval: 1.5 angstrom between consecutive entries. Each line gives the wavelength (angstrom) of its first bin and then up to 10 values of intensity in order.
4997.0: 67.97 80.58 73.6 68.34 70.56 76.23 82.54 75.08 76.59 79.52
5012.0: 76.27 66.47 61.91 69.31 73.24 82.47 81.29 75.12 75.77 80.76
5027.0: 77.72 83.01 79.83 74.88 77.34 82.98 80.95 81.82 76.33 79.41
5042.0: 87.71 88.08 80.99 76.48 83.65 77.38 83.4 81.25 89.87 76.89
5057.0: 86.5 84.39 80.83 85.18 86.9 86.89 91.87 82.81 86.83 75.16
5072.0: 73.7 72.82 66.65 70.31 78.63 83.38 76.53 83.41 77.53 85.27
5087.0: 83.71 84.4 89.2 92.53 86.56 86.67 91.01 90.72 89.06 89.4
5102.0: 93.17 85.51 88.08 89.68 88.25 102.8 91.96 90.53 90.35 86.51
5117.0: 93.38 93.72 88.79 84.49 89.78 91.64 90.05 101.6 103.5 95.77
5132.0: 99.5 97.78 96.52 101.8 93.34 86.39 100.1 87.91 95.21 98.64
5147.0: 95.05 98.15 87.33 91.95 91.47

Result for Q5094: 2.36 angstrom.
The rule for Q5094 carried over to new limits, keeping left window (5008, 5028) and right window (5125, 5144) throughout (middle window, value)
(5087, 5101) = 0.04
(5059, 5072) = -0.04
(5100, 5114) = 0.02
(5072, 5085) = 1.49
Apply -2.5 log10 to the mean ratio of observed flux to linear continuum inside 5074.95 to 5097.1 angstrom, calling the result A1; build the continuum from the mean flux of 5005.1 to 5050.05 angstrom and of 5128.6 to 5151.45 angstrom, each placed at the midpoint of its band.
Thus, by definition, 0.05 mag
